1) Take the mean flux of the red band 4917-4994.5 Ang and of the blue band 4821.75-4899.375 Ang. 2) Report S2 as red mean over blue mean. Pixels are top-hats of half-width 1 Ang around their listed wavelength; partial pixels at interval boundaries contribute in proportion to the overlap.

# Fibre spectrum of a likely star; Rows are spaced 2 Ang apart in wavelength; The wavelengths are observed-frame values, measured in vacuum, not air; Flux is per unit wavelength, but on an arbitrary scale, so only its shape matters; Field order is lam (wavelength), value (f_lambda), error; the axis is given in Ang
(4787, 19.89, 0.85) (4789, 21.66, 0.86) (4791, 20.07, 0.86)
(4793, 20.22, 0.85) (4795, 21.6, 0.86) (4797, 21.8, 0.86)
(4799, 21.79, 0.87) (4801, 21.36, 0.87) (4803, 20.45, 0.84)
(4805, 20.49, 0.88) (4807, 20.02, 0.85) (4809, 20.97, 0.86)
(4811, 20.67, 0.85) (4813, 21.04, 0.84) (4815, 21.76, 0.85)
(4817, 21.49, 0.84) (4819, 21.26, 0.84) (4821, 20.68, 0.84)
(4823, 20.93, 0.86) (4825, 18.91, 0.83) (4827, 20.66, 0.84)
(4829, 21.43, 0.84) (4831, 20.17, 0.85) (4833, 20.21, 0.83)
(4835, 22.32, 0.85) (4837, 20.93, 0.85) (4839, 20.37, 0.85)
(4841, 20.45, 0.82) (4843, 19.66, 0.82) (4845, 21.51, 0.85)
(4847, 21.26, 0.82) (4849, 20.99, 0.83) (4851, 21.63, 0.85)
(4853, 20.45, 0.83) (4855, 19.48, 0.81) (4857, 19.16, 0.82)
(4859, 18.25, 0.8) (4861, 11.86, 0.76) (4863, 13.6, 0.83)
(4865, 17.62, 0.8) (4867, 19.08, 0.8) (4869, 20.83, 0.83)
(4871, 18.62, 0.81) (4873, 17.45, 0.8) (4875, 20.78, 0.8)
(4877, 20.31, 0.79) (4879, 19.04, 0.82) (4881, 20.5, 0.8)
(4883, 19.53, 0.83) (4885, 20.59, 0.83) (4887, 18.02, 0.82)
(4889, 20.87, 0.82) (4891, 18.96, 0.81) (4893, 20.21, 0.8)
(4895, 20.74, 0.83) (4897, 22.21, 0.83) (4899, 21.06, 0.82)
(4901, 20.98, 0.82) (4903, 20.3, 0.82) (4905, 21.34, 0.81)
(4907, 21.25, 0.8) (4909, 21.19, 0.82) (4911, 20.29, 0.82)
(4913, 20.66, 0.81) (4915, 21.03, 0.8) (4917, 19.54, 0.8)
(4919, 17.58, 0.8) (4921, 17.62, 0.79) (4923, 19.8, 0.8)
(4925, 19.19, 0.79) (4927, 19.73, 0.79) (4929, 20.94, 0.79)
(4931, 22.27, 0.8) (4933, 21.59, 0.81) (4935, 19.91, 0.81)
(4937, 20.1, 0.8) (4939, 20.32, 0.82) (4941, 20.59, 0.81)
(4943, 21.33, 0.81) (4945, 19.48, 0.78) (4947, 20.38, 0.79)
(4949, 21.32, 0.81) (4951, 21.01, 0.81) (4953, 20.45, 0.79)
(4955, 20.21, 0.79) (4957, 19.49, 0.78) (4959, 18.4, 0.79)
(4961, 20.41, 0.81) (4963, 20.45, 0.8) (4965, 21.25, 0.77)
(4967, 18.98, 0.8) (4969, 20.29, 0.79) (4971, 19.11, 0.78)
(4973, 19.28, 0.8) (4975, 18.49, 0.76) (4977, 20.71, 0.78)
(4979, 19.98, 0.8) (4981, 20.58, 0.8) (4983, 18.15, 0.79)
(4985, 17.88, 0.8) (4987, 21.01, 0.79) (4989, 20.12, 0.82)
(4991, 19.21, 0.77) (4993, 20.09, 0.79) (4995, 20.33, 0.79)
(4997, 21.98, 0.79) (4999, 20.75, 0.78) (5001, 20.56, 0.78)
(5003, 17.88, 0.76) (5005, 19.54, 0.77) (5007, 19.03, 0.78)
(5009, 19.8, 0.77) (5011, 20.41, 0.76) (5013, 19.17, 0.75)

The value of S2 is 1.0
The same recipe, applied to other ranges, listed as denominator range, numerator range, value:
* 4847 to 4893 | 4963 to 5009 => 1.04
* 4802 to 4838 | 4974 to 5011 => 0.95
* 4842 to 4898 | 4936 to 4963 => 1.05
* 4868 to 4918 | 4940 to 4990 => 0.99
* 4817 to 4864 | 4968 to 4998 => 1.00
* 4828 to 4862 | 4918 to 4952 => 1.01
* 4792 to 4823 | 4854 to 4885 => 0.88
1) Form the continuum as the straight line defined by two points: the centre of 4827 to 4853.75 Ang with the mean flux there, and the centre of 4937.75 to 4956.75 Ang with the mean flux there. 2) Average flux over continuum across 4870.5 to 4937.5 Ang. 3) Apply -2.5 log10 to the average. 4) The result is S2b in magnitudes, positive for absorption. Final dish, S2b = 0.028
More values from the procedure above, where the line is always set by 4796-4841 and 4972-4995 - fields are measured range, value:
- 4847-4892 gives 0.08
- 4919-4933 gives 0.01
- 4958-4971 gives -0.01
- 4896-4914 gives -0.04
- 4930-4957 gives -0.04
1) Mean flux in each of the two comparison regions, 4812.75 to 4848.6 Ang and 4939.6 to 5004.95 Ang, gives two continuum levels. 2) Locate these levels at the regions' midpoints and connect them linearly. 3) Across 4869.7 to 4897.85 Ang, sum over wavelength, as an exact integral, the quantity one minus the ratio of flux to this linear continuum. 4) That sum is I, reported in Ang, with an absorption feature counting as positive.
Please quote 0.9 Ang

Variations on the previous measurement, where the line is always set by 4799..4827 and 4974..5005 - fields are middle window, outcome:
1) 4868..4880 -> 0.6 Ang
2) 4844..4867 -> 2.1 Ang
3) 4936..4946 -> -0.1 Ang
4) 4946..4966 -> -0.3 Ang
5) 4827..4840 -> -0.1 Ang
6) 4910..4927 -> 0.6 Ang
